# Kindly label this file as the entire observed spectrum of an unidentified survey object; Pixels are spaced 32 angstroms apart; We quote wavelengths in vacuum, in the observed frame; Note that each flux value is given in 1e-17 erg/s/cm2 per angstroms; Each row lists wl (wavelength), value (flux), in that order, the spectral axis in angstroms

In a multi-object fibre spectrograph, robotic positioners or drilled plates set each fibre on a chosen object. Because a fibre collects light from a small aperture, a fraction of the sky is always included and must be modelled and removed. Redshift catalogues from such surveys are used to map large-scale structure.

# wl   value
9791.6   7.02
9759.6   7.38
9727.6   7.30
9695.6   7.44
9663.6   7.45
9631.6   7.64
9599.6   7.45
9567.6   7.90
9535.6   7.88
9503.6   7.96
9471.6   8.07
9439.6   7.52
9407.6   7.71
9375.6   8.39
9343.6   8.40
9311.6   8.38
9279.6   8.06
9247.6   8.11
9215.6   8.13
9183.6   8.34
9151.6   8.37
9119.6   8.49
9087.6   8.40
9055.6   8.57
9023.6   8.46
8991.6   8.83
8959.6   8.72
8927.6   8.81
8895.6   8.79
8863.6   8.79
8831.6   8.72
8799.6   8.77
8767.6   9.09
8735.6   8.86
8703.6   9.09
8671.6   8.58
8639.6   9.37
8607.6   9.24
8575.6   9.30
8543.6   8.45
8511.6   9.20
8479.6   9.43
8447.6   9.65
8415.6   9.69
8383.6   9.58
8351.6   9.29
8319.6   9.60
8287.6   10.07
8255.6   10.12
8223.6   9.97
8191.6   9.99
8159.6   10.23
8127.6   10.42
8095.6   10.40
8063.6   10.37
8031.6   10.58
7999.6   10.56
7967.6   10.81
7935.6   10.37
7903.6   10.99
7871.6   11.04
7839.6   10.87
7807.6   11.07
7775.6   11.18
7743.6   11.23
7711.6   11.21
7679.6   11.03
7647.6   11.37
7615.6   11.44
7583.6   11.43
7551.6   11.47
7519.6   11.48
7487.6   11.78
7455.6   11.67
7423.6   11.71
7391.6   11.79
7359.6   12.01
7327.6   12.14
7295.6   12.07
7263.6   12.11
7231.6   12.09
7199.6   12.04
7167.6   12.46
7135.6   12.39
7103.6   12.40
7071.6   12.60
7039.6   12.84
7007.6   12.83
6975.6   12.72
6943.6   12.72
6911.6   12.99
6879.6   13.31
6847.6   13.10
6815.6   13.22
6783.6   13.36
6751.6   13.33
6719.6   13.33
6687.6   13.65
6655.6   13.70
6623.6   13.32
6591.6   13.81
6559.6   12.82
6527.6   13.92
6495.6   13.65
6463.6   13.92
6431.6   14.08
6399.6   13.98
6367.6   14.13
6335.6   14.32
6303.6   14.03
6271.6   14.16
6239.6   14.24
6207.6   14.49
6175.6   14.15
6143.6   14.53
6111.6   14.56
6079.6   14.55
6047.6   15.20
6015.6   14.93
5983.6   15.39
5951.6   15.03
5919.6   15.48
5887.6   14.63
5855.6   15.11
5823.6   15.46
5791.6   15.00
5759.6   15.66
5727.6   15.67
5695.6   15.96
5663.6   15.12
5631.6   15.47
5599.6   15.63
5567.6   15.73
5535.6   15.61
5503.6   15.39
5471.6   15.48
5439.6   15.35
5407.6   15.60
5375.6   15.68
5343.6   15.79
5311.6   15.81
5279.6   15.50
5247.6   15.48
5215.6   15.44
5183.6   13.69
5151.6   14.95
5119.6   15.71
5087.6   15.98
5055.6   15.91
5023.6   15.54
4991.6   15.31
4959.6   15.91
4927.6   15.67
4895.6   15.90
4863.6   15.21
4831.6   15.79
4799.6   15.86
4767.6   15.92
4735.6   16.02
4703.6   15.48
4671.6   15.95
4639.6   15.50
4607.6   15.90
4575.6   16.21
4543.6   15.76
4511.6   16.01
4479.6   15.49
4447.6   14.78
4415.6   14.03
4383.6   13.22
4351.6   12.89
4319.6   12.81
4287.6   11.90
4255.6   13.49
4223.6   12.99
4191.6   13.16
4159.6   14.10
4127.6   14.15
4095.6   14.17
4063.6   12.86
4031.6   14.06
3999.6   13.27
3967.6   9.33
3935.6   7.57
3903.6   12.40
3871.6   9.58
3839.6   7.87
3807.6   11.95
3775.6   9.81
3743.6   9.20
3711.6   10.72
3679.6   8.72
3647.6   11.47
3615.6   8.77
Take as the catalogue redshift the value 0.00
